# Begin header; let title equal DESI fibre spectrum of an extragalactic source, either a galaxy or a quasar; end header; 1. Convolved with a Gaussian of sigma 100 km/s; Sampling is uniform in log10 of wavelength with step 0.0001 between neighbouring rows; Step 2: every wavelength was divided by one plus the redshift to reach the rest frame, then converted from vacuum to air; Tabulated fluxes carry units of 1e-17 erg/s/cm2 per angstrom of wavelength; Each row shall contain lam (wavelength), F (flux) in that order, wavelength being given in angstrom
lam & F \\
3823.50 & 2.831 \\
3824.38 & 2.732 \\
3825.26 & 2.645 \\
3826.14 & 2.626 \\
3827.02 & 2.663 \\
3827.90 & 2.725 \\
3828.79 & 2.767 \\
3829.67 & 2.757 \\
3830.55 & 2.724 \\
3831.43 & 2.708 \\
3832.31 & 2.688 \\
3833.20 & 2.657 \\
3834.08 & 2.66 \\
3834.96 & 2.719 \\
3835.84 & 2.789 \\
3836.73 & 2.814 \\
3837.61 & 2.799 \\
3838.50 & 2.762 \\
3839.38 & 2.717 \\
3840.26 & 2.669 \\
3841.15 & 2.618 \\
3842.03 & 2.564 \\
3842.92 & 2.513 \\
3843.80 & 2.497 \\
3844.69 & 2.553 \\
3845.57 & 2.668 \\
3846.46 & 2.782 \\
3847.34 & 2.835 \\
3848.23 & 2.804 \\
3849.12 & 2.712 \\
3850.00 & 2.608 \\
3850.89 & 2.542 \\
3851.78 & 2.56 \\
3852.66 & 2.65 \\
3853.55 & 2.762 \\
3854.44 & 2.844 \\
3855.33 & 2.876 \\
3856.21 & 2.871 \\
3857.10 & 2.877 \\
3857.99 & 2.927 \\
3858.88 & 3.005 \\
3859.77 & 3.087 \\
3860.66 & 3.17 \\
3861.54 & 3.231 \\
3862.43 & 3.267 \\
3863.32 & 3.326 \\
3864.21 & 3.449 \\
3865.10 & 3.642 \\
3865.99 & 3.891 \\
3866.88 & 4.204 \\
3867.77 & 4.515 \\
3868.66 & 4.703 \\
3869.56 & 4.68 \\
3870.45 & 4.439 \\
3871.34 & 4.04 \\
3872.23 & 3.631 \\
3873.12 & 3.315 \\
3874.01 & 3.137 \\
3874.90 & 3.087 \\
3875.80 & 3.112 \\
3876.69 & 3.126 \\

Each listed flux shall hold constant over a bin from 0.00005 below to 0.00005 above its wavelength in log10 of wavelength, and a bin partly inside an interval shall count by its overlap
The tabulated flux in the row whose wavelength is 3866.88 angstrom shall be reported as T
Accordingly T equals 4.204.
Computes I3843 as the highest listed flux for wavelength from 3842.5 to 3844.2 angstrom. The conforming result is 2.513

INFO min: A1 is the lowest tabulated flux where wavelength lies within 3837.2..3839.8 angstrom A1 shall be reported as 2.717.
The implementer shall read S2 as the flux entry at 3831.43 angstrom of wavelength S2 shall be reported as 2.708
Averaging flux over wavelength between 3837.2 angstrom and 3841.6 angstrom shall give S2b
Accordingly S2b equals 2.71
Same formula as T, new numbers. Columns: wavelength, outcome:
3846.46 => 2.782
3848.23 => 2.804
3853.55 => 2.762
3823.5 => 2.831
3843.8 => 2.497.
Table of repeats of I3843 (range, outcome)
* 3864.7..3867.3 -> 4.204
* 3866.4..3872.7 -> 4.703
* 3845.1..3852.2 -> 2.835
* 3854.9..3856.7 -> 2.876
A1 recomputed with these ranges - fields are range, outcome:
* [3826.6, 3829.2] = 2.663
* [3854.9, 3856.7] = 2.871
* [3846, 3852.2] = 2.542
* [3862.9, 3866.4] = 3.326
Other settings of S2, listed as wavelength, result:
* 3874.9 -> 3.087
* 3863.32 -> 3.326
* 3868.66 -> 4.703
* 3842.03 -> 2.564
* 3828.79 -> 2.767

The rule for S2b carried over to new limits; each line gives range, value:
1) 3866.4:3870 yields 4.51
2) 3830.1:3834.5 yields 2.69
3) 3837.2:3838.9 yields 2.77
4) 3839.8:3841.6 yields 2.65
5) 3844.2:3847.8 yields 2.71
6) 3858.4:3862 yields 3.13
